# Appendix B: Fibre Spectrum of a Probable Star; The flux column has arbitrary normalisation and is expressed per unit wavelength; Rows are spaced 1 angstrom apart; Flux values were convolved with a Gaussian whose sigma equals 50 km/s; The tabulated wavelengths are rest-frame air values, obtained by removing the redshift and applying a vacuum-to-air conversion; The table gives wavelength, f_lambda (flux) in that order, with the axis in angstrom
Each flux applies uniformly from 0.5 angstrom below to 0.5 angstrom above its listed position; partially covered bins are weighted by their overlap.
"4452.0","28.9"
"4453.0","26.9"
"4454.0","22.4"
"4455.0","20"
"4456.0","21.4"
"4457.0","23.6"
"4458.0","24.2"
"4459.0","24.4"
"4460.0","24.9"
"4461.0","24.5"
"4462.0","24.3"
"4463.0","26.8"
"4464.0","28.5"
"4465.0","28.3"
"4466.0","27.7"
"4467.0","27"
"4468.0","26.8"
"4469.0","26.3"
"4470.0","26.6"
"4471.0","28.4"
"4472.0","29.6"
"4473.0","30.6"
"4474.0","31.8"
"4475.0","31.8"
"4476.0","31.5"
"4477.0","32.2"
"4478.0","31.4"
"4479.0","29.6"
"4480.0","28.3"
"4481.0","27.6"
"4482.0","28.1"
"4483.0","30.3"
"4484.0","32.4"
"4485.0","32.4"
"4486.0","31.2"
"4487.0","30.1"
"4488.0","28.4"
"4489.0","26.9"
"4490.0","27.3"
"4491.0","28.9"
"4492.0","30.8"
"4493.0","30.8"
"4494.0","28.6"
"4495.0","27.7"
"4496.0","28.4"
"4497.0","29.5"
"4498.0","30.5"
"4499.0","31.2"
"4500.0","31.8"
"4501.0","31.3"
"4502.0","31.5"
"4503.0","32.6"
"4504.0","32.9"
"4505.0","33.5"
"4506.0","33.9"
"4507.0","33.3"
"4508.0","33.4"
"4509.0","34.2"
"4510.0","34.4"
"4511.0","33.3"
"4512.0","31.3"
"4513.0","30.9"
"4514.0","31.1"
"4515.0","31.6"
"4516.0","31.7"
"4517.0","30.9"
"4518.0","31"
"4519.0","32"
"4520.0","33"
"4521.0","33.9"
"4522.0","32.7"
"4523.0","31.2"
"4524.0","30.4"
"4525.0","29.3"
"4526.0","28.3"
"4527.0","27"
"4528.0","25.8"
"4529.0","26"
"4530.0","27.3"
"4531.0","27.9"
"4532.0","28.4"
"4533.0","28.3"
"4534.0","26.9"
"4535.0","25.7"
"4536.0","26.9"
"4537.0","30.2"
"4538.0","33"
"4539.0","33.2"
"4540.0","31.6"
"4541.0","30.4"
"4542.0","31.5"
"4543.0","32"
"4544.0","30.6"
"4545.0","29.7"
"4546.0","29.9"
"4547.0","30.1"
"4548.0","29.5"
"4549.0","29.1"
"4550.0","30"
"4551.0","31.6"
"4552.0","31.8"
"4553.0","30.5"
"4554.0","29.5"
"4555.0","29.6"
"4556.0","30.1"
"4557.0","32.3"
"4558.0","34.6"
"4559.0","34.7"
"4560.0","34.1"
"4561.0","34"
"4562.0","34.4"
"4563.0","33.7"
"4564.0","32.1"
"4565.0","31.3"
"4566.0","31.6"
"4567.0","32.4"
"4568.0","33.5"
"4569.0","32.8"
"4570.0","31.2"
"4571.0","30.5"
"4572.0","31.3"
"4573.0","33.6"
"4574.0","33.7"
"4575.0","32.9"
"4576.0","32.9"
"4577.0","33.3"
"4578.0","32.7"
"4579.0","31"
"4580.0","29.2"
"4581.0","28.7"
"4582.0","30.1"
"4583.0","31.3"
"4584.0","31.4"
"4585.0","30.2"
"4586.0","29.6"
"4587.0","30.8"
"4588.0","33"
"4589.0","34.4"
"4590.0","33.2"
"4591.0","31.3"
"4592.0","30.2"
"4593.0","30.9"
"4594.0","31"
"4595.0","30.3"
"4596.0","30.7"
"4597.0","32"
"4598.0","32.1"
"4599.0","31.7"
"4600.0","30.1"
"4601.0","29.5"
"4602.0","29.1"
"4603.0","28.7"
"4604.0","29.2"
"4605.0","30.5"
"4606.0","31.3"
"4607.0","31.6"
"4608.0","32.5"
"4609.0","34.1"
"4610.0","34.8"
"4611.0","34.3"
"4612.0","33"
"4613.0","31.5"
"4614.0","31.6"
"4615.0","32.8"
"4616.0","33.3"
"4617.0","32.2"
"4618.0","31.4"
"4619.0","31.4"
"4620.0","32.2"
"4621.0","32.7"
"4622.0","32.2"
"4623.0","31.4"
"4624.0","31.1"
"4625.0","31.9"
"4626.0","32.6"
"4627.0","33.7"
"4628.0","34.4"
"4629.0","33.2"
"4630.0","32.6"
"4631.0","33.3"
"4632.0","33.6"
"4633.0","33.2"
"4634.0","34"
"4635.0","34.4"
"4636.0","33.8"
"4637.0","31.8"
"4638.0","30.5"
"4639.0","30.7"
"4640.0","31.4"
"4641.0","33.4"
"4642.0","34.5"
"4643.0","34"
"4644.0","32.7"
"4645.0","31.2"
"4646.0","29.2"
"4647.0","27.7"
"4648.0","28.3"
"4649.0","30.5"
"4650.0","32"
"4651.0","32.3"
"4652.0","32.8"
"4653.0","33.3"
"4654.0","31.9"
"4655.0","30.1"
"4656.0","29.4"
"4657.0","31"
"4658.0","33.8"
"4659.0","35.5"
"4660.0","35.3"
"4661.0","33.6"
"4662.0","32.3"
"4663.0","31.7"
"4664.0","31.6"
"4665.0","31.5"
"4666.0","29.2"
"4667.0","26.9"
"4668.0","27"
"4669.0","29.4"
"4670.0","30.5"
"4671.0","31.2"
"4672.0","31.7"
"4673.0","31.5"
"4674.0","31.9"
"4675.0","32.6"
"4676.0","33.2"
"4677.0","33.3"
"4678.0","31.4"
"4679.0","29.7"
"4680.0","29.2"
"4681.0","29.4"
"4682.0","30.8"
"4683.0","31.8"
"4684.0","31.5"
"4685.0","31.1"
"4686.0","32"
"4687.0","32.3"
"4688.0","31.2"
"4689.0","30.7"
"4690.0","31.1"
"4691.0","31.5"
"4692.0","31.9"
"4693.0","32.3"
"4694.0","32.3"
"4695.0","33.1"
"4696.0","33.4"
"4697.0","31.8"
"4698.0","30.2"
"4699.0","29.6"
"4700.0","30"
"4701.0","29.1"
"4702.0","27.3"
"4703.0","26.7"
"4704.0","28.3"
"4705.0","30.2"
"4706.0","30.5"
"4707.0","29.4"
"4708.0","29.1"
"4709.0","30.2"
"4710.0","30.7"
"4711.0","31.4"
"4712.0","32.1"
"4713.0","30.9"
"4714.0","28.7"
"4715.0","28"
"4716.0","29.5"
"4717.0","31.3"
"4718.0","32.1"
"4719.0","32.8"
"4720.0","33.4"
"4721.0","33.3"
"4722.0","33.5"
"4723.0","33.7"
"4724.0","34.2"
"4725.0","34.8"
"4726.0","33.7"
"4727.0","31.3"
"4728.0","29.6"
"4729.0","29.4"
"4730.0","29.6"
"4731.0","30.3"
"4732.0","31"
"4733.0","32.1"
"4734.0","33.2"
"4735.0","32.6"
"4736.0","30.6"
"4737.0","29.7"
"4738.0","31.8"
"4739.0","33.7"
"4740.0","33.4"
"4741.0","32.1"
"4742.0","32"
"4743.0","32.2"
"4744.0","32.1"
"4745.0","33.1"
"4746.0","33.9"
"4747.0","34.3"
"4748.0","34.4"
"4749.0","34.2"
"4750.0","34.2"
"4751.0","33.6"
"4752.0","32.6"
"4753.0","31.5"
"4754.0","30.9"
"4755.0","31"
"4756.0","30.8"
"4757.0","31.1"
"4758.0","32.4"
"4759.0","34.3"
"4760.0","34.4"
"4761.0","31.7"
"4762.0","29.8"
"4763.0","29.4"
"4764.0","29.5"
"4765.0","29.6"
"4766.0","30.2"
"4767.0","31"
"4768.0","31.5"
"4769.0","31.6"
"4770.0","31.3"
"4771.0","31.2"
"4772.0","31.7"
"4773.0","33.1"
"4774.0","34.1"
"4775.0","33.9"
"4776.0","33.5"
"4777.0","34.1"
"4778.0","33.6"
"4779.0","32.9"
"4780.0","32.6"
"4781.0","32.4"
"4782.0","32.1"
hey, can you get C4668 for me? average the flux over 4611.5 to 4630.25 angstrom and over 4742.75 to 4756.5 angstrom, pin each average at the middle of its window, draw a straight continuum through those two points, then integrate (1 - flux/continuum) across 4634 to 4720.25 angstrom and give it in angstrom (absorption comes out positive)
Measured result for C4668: 3.6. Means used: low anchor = 32.4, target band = 31.2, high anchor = 32.8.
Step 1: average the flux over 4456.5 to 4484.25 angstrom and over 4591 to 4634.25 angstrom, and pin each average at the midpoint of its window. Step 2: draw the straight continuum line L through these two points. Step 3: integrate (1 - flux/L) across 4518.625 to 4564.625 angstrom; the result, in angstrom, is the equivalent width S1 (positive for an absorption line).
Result -0.8 angstrom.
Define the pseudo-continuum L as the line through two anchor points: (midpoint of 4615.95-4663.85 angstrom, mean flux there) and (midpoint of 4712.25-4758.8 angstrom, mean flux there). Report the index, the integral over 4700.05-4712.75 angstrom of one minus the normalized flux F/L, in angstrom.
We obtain 1.0 angstrom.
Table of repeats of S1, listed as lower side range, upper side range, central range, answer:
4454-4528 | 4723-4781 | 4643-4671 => 0.0 angstrom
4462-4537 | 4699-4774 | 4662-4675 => 0.2 angstrom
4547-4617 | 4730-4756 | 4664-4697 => 0.9 angstrom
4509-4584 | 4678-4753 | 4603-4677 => -1.6 angstrom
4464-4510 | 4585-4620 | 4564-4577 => -0.5 angstrom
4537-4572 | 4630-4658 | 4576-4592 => 0.2 angstrom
